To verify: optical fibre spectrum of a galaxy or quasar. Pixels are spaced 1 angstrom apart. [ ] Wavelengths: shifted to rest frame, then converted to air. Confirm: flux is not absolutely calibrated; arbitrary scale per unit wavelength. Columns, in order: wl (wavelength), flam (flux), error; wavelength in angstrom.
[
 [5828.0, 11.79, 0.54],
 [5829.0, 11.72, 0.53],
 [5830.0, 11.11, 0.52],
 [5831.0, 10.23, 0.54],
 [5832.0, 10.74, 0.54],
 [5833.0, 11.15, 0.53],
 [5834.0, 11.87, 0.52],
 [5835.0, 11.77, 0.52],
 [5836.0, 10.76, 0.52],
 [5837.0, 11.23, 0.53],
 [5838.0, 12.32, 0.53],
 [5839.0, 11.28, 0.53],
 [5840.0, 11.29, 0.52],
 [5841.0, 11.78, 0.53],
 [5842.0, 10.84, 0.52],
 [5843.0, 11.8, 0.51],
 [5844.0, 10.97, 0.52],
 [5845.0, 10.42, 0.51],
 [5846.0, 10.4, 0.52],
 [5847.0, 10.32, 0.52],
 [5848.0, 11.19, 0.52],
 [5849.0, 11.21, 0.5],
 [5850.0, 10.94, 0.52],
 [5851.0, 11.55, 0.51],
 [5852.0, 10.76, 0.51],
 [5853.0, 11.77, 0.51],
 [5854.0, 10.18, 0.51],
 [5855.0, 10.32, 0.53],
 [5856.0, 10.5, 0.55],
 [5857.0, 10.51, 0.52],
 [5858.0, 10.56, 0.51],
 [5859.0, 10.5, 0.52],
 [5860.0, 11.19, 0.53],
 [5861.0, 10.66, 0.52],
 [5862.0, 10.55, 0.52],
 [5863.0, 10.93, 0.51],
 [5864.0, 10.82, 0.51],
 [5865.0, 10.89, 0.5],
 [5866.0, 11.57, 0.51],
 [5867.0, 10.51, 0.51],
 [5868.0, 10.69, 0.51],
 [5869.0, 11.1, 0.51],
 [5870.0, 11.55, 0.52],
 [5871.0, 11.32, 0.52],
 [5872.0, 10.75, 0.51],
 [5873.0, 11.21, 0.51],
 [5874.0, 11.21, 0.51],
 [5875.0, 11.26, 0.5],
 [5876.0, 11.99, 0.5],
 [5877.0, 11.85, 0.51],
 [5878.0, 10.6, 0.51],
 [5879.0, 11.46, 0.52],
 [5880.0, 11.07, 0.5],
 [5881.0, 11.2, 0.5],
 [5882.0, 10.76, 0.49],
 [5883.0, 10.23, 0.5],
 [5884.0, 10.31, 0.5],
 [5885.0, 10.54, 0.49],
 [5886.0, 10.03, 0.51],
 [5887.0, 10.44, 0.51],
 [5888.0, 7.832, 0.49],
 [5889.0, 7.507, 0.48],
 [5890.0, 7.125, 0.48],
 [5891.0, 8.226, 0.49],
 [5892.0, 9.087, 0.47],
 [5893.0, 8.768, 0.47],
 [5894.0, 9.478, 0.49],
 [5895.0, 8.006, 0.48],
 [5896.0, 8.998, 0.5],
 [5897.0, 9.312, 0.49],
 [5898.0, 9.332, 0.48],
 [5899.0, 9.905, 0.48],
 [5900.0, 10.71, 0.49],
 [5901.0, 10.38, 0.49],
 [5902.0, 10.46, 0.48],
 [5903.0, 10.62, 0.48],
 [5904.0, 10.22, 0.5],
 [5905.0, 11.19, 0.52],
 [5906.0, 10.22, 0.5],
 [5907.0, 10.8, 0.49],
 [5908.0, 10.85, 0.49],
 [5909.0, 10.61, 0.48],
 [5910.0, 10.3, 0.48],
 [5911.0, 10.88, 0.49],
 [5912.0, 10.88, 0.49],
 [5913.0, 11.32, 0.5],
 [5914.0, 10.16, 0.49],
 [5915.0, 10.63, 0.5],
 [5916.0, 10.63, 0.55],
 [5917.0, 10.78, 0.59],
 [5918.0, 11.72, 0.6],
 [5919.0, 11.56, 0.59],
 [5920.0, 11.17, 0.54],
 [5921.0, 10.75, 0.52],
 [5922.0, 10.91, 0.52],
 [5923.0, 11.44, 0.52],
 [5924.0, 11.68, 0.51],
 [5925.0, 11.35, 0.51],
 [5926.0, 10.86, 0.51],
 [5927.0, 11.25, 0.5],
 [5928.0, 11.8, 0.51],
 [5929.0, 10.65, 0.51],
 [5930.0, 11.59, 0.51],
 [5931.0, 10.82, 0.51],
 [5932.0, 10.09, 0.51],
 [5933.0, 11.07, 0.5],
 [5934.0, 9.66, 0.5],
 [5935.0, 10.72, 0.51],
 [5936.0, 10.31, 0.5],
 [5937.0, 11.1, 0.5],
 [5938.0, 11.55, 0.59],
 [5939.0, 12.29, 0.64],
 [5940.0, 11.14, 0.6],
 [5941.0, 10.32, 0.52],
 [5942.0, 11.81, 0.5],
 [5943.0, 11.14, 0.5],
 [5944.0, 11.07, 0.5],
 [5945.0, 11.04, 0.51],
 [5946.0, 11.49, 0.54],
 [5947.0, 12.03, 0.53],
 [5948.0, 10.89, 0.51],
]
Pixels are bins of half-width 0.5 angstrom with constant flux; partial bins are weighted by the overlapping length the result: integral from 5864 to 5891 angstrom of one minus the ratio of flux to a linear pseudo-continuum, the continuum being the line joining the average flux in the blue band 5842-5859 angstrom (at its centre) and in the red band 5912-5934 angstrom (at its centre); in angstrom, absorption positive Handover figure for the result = 0.89 angstrom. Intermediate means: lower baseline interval 10.8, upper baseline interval 11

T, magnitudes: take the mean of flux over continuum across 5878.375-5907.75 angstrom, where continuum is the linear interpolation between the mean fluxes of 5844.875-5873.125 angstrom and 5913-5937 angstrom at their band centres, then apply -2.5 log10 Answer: 0.11 mag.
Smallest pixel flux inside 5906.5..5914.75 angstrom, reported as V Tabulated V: 10.16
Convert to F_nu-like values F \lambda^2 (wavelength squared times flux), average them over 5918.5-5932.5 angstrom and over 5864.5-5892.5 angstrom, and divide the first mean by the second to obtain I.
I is 1.08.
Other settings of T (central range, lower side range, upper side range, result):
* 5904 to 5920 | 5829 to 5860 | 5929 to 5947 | 0.020 mag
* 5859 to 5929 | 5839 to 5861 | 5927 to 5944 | 0.044 mag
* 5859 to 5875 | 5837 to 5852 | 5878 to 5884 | -0.002 mag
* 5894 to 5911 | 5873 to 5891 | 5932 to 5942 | 0.042 mag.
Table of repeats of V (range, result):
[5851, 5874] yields 10.18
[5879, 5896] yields 7.125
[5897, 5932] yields 9.312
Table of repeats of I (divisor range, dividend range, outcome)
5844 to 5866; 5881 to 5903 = 0.89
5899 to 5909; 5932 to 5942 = 1.04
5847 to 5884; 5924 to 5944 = 1.03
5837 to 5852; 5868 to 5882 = 1.02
